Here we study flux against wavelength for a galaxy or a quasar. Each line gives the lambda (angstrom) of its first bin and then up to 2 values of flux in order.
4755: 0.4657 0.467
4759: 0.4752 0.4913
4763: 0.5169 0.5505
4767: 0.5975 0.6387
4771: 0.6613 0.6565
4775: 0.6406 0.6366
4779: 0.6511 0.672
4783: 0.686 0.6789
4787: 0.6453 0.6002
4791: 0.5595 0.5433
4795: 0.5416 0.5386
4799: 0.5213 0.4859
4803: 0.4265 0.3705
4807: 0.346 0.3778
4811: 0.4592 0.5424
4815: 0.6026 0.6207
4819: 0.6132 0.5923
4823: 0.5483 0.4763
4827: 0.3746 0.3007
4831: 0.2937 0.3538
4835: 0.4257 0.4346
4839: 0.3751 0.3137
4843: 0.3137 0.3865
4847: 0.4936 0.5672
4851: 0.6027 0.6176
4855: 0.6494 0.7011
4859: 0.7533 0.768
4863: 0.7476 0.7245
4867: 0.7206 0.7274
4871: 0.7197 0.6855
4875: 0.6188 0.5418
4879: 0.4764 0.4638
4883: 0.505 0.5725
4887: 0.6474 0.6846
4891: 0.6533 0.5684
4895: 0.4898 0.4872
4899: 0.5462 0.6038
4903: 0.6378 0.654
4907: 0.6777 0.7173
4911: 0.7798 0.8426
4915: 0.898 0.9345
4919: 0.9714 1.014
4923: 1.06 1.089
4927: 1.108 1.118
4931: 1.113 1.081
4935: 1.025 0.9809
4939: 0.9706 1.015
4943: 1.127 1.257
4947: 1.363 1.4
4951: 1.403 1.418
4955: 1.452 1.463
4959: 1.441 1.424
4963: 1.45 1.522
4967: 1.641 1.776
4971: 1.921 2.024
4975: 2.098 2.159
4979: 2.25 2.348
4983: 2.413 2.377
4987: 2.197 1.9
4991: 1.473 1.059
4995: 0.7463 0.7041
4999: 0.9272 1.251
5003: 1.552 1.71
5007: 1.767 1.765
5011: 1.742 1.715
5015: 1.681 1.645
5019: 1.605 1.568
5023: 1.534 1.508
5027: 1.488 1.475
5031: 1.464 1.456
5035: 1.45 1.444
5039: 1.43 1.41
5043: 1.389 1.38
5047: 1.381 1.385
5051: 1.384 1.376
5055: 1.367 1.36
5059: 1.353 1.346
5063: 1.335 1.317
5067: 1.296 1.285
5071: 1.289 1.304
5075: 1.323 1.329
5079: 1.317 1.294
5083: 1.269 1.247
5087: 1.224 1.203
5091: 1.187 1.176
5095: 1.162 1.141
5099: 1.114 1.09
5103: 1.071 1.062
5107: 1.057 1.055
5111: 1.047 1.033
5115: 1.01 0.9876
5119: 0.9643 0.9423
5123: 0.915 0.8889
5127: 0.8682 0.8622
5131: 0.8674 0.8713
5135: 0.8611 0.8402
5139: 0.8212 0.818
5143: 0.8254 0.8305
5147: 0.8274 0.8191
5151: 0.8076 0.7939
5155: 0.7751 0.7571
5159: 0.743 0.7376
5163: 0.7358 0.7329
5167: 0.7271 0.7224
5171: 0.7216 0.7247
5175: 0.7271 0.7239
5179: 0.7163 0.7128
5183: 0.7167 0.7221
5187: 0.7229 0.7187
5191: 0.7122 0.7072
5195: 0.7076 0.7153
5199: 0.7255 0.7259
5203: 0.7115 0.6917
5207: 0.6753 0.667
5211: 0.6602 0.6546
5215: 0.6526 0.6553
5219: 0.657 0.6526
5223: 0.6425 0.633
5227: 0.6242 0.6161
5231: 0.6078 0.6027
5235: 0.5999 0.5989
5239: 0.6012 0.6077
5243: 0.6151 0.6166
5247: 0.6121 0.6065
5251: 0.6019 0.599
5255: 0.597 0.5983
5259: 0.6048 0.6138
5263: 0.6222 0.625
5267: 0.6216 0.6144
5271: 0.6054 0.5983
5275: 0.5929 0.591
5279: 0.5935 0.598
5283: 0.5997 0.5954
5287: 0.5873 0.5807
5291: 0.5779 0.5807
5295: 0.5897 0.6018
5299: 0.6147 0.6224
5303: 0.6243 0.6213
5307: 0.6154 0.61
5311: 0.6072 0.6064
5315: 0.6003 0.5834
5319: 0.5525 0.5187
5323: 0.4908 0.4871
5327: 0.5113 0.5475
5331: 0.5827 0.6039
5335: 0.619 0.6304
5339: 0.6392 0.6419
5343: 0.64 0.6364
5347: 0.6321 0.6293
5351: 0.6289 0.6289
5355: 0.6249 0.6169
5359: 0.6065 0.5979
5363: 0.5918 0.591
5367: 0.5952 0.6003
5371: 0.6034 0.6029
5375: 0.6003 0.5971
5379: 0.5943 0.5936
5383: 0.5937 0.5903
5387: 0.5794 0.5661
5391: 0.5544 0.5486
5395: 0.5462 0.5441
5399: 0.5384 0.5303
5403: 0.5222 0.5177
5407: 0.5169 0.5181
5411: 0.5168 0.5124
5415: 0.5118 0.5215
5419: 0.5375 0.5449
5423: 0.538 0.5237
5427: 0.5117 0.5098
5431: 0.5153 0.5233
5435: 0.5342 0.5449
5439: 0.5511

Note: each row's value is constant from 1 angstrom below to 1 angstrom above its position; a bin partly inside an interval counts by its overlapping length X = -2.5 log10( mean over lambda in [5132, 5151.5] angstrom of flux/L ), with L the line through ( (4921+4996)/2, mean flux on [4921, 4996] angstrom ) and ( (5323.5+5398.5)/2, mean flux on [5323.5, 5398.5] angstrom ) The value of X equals 0.29 mag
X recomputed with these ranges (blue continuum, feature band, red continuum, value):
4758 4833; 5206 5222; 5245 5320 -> -0.12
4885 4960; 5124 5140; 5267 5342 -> -0.14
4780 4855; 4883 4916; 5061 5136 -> 0.05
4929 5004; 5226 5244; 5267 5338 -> 0.26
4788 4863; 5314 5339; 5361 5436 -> -0.03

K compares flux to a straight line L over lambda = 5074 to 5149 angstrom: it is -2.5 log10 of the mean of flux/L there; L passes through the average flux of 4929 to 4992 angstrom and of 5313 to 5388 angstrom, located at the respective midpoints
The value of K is 0.17 mag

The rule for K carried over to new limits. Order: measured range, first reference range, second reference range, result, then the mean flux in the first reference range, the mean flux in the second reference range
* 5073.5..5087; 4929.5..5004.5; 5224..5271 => -0.13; 1.5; 0.61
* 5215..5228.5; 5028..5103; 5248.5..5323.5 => 0.24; 1.31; 0.597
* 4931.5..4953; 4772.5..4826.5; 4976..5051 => 0.06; 0.554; 1.59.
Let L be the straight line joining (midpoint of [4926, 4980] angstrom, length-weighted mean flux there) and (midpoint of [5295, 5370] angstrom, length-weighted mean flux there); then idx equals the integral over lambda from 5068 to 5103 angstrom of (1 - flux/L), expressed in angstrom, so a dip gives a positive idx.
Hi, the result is -2.37 angstrom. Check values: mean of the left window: 1.44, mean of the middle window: 1.23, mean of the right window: 0.599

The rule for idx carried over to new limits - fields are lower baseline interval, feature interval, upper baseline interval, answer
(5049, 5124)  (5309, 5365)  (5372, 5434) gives 6.9 angstrom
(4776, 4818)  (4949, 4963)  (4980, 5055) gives -1.9 angstrom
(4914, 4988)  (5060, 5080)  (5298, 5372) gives -1.9 angstrom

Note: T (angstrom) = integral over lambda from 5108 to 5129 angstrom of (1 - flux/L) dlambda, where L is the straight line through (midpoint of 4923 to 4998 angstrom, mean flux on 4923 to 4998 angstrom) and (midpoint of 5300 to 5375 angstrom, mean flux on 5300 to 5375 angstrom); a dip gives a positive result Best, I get 2.8 angstrom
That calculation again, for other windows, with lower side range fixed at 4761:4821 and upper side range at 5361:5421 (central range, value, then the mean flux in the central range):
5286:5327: -1.54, 0.582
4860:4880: -3.88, 0.673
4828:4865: 3.44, 0.511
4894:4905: 0.02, 0.562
